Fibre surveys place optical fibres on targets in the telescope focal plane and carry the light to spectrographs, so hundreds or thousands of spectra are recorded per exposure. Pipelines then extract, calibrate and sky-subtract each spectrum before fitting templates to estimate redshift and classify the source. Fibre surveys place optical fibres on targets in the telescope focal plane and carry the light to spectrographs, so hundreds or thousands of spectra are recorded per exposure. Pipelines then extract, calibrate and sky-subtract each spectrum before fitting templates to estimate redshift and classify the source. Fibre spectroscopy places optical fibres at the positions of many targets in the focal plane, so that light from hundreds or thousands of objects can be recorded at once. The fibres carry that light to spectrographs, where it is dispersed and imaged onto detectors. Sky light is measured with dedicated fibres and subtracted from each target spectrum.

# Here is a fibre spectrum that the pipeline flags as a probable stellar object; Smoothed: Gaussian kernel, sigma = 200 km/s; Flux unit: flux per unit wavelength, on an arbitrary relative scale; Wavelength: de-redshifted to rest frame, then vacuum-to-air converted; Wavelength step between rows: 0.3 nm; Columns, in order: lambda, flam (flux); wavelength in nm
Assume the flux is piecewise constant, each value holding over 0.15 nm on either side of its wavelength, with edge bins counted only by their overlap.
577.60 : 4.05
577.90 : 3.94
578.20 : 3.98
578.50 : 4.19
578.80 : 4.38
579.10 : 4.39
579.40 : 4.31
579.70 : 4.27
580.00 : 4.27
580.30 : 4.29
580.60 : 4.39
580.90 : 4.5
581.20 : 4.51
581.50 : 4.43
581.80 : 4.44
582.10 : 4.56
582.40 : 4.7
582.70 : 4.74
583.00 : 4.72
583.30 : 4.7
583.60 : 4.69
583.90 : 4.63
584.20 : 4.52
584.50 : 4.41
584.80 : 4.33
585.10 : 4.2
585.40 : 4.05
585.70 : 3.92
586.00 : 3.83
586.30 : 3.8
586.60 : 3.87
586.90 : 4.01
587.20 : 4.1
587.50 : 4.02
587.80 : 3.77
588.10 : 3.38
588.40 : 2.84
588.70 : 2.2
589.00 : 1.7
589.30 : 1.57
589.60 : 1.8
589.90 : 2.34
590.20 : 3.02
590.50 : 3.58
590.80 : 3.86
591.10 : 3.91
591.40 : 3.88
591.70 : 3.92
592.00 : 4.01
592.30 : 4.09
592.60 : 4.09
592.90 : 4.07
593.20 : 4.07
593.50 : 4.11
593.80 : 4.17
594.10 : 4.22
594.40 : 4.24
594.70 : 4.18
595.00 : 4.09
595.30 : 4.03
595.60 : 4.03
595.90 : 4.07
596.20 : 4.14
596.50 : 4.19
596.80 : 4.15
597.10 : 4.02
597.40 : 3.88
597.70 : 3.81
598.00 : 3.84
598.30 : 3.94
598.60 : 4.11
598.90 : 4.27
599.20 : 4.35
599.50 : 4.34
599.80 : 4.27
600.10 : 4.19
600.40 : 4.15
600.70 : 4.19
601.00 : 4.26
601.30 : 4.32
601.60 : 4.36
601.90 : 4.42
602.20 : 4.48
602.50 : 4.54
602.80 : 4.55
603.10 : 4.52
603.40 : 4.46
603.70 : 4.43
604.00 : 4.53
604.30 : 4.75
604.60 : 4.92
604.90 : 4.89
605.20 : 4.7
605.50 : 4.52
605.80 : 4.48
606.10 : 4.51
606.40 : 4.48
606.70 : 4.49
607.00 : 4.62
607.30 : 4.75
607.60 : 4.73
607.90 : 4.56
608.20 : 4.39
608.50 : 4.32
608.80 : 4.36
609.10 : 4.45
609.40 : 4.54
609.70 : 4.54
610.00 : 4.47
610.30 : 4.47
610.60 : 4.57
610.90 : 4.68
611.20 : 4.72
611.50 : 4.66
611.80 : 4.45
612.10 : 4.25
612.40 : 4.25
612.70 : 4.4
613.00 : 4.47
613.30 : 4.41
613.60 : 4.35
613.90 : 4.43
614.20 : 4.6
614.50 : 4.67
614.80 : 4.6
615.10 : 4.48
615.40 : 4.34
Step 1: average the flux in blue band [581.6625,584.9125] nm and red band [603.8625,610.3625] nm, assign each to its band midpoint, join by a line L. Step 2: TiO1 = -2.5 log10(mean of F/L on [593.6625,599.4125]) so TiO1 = 0.12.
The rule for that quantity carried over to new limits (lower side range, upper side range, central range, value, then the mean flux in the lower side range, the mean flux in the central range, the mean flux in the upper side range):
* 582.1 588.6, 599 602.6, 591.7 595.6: 0.04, 4.15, 4.1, 4.32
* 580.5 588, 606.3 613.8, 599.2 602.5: 0.03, 4.31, 4.31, 4.49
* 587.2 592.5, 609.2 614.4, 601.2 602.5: -0.13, 3.21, 4.41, 4.49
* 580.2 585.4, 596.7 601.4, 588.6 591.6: 0.47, 4.5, 2.81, 4.13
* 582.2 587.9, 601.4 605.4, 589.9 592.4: 0.18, 4.27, 3.69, 4.58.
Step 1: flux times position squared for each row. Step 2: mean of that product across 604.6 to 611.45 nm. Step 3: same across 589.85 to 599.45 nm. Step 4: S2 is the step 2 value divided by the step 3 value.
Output 1.20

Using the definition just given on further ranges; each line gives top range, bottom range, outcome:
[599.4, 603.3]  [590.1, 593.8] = 1.15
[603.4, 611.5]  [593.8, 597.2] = 1.15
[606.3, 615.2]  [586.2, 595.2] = 1.35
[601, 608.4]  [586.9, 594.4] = 1.37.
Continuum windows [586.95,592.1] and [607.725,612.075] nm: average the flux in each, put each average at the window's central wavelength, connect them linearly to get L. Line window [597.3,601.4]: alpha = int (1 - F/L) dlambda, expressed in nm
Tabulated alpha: -0.34 nm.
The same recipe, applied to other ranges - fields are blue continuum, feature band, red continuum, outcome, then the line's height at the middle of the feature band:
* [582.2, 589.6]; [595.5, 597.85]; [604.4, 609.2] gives 0.098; 4.21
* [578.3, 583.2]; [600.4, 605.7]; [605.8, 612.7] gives -0.018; 4.49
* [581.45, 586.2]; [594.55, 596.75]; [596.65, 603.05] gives 0.084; 4.27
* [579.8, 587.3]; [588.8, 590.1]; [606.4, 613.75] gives 0.733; 4.38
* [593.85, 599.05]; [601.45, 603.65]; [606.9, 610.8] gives -0.092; 4.29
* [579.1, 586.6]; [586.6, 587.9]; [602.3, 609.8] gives 0.129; 4.41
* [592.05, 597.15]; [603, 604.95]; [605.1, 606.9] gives -0.078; 4.45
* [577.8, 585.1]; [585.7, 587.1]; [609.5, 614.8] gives 0.173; 4.44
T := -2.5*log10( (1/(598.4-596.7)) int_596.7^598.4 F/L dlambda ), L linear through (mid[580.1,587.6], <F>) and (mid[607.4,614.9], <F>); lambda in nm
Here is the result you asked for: 0.13 mag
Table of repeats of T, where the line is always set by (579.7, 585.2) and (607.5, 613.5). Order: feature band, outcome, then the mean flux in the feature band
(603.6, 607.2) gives -0.03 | 4.61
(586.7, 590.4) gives 0.47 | 2.92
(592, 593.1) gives 0.11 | 4.07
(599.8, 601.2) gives 0.07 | 4.21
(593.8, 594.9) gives 0.07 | 4.2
